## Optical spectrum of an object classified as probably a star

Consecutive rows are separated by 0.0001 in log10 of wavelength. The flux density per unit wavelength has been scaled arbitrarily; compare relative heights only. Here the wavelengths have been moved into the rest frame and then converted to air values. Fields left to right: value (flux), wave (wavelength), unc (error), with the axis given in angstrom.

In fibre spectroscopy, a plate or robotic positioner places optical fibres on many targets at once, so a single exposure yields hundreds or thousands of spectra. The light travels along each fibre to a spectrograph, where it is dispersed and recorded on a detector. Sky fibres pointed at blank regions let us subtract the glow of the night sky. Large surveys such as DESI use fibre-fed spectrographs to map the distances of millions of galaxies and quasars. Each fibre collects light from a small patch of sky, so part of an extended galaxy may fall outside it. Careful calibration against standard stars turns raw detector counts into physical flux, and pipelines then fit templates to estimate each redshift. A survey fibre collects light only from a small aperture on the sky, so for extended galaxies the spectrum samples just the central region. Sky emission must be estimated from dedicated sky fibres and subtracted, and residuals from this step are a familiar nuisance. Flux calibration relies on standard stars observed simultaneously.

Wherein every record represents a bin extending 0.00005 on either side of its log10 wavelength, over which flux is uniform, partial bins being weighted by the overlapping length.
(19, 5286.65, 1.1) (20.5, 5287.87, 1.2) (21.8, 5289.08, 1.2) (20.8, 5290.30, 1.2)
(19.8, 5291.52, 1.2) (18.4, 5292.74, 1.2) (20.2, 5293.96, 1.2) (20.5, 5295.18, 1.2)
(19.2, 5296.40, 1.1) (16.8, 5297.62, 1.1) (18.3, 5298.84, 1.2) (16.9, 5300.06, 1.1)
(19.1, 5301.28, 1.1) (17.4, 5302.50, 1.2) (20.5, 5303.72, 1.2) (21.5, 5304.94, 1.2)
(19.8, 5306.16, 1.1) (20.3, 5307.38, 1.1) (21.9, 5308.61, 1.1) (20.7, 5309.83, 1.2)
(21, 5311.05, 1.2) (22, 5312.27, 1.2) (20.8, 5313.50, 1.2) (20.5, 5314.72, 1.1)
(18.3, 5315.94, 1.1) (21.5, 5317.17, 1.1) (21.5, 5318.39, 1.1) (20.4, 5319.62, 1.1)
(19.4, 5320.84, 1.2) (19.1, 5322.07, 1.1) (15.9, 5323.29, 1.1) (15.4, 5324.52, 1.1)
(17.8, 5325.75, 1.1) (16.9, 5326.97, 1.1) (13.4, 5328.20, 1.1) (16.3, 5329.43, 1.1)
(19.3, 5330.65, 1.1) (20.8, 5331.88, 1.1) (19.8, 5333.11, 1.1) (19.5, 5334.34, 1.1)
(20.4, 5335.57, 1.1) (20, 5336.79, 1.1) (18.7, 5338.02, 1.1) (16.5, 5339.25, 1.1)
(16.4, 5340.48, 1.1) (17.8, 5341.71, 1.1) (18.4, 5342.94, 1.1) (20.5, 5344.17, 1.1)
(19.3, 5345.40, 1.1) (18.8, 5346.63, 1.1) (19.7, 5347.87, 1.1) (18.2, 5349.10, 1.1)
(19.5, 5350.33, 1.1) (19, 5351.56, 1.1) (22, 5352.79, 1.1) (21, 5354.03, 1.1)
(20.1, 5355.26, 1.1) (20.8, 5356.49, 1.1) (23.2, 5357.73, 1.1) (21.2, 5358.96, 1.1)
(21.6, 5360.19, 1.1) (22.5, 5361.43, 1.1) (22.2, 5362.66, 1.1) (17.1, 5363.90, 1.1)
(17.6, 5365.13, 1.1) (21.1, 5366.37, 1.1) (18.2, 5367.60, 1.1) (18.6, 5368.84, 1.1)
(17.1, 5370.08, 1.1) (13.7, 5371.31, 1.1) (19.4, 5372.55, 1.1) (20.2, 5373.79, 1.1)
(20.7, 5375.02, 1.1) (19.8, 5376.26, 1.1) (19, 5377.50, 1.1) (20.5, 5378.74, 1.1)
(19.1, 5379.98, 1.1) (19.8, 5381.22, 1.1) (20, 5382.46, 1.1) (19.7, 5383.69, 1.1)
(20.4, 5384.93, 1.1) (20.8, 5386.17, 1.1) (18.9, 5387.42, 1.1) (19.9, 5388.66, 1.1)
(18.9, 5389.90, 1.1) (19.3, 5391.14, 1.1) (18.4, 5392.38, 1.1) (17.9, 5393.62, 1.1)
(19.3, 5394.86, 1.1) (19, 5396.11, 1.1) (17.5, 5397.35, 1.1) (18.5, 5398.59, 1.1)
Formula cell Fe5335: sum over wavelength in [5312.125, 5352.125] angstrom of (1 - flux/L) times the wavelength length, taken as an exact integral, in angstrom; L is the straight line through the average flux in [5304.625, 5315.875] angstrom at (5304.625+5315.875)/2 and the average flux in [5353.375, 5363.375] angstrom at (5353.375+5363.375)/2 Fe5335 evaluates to 4.4 angstrom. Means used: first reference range 20.8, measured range 18.8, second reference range 21.5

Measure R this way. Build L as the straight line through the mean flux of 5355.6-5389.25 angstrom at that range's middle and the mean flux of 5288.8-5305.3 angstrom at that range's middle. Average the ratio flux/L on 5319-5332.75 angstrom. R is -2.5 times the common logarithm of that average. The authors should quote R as 0.10 mag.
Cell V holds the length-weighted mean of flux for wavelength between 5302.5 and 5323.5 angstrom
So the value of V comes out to 20.3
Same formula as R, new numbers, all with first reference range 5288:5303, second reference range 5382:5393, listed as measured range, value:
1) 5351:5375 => -0.02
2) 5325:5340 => 0.06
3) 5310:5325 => -0.03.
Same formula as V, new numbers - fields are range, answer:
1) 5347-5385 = 19.8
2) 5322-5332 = 16.9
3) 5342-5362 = 20.3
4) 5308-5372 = 19.3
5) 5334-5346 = 18.7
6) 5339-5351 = 18.6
